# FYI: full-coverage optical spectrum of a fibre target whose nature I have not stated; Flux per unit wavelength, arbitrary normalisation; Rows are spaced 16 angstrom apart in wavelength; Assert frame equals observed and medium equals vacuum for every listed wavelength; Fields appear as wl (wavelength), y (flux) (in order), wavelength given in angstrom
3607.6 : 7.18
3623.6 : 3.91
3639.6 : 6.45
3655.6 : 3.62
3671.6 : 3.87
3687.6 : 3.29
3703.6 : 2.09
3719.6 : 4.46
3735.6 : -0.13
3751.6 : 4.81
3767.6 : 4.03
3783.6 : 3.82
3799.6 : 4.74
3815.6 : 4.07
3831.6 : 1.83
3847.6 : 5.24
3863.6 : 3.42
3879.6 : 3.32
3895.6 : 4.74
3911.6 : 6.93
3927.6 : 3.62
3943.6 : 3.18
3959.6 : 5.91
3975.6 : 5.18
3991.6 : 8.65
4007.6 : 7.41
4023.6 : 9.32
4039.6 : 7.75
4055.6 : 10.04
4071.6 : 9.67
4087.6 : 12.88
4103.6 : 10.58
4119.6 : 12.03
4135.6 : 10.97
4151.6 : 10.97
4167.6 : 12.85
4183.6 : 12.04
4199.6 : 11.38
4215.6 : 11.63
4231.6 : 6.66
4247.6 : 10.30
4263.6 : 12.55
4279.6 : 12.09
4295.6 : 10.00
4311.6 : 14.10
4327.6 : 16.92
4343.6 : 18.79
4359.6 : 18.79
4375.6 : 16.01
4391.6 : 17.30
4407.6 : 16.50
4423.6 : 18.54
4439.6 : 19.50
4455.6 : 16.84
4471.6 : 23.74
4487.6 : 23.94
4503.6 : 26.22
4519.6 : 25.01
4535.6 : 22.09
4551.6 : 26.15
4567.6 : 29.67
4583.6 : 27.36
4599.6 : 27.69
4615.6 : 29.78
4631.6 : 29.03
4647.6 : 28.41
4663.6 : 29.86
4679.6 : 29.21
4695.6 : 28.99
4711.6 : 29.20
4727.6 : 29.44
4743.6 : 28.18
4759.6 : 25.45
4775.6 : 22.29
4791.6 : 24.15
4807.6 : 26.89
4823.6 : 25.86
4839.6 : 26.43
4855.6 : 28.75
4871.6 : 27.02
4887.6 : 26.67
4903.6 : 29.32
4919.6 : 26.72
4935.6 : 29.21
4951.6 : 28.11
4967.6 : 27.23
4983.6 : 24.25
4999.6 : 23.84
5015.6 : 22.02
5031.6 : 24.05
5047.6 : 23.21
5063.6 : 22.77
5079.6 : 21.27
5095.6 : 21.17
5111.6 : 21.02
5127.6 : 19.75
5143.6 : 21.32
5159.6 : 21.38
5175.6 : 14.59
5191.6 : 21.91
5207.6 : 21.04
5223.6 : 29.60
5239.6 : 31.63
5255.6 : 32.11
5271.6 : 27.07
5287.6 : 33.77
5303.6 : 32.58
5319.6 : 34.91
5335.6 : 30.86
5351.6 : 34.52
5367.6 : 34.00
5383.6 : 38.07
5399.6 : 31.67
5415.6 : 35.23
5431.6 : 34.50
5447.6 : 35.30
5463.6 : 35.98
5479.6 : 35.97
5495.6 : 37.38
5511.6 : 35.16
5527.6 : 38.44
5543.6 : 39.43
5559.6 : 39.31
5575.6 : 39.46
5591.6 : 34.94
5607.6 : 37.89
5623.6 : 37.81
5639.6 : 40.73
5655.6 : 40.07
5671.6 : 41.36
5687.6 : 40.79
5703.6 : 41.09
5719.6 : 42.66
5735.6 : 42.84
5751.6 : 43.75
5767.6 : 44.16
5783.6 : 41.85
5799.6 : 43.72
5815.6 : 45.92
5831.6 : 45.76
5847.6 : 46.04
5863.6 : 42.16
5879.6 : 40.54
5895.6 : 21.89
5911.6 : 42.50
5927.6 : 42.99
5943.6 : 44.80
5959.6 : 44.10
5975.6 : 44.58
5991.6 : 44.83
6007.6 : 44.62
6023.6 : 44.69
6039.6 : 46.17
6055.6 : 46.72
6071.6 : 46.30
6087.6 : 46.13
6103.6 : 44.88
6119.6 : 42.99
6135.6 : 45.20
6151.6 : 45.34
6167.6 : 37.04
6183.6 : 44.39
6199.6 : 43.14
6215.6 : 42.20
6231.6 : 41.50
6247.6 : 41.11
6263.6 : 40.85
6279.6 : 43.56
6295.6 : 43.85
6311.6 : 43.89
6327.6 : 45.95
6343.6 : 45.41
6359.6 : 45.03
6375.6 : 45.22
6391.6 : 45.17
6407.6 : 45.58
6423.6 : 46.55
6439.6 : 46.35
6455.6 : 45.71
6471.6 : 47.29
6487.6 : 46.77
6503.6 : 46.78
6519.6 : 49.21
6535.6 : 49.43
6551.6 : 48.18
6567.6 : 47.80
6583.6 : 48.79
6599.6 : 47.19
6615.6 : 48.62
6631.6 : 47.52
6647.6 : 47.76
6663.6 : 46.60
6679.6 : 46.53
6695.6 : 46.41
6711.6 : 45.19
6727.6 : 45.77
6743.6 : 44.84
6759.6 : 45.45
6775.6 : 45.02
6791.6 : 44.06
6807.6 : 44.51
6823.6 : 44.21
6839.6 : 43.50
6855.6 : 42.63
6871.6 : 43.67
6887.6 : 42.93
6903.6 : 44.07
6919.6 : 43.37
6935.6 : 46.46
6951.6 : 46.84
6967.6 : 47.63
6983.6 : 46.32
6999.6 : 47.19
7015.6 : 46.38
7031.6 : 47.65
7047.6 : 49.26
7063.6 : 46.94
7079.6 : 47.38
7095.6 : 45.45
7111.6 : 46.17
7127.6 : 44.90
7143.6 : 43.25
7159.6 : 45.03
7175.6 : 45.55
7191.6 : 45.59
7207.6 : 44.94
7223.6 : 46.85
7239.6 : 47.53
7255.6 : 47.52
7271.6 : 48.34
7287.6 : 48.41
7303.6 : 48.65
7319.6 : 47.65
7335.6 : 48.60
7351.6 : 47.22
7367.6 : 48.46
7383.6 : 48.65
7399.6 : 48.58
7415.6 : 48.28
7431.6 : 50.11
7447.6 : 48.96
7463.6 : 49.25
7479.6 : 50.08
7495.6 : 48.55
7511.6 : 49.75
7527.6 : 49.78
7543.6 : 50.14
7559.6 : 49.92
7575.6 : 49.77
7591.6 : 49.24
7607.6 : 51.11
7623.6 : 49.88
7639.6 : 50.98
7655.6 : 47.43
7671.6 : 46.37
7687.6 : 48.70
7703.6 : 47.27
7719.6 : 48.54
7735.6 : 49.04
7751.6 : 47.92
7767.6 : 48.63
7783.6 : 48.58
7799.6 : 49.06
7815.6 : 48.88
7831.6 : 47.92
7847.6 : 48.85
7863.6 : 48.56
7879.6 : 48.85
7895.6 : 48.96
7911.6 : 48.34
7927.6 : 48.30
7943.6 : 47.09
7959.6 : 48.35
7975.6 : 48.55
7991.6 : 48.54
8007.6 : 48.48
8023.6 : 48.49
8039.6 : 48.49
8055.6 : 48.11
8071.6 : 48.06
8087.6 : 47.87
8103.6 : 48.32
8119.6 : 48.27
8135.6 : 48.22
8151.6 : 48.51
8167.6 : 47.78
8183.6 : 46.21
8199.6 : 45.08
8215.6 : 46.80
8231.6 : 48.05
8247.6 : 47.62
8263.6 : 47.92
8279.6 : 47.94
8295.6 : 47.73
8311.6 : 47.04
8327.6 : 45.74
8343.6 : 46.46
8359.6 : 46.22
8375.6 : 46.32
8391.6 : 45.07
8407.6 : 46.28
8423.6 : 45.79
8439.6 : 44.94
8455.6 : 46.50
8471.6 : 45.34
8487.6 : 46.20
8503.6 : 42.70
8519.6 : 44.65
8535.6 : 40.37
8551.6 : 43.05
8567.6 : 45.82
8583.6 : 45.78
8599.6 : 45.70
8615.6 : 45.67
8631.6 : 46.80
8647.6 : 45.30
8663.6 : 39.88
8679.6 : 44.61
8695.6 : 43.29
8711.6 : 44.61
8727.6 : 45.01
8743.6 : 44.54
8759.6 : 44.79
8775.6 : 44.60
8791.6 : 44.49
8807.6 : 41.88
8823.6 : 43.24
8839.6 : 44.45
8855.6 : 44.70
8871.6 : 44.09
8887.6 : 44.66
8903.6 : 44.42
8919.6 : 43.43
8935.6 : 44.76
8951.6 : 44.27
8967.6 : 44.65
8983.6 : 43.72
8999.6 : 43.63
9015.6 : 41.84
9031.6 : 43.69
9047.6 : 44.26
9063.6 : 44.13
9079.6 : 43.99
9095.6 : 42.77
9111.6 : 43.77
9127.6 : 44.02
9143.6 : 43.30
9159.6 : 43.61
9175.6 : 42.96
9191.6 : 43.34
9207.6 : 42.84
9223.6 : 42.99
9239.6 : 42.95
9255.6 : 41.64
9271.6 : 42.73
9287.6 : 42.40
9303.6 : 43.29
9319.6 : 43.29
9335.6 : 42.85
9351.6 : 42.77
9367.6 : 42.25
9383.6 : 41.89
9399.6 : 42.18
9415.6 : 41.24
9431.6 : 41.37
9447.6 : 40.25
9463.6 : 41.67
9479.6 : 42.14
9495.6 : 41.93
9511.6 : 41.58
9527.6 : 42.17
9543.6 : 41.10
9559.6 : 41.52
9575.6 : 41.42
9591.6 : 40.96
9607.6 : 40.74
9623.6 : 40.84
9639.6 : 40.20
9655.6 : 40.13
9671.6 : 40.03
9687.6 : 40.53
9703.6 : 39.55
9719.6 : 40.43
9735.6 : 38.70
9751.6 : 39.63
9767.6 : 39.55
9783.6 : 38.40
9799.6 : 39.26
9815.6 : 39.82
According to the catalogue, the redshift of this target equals 0.00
